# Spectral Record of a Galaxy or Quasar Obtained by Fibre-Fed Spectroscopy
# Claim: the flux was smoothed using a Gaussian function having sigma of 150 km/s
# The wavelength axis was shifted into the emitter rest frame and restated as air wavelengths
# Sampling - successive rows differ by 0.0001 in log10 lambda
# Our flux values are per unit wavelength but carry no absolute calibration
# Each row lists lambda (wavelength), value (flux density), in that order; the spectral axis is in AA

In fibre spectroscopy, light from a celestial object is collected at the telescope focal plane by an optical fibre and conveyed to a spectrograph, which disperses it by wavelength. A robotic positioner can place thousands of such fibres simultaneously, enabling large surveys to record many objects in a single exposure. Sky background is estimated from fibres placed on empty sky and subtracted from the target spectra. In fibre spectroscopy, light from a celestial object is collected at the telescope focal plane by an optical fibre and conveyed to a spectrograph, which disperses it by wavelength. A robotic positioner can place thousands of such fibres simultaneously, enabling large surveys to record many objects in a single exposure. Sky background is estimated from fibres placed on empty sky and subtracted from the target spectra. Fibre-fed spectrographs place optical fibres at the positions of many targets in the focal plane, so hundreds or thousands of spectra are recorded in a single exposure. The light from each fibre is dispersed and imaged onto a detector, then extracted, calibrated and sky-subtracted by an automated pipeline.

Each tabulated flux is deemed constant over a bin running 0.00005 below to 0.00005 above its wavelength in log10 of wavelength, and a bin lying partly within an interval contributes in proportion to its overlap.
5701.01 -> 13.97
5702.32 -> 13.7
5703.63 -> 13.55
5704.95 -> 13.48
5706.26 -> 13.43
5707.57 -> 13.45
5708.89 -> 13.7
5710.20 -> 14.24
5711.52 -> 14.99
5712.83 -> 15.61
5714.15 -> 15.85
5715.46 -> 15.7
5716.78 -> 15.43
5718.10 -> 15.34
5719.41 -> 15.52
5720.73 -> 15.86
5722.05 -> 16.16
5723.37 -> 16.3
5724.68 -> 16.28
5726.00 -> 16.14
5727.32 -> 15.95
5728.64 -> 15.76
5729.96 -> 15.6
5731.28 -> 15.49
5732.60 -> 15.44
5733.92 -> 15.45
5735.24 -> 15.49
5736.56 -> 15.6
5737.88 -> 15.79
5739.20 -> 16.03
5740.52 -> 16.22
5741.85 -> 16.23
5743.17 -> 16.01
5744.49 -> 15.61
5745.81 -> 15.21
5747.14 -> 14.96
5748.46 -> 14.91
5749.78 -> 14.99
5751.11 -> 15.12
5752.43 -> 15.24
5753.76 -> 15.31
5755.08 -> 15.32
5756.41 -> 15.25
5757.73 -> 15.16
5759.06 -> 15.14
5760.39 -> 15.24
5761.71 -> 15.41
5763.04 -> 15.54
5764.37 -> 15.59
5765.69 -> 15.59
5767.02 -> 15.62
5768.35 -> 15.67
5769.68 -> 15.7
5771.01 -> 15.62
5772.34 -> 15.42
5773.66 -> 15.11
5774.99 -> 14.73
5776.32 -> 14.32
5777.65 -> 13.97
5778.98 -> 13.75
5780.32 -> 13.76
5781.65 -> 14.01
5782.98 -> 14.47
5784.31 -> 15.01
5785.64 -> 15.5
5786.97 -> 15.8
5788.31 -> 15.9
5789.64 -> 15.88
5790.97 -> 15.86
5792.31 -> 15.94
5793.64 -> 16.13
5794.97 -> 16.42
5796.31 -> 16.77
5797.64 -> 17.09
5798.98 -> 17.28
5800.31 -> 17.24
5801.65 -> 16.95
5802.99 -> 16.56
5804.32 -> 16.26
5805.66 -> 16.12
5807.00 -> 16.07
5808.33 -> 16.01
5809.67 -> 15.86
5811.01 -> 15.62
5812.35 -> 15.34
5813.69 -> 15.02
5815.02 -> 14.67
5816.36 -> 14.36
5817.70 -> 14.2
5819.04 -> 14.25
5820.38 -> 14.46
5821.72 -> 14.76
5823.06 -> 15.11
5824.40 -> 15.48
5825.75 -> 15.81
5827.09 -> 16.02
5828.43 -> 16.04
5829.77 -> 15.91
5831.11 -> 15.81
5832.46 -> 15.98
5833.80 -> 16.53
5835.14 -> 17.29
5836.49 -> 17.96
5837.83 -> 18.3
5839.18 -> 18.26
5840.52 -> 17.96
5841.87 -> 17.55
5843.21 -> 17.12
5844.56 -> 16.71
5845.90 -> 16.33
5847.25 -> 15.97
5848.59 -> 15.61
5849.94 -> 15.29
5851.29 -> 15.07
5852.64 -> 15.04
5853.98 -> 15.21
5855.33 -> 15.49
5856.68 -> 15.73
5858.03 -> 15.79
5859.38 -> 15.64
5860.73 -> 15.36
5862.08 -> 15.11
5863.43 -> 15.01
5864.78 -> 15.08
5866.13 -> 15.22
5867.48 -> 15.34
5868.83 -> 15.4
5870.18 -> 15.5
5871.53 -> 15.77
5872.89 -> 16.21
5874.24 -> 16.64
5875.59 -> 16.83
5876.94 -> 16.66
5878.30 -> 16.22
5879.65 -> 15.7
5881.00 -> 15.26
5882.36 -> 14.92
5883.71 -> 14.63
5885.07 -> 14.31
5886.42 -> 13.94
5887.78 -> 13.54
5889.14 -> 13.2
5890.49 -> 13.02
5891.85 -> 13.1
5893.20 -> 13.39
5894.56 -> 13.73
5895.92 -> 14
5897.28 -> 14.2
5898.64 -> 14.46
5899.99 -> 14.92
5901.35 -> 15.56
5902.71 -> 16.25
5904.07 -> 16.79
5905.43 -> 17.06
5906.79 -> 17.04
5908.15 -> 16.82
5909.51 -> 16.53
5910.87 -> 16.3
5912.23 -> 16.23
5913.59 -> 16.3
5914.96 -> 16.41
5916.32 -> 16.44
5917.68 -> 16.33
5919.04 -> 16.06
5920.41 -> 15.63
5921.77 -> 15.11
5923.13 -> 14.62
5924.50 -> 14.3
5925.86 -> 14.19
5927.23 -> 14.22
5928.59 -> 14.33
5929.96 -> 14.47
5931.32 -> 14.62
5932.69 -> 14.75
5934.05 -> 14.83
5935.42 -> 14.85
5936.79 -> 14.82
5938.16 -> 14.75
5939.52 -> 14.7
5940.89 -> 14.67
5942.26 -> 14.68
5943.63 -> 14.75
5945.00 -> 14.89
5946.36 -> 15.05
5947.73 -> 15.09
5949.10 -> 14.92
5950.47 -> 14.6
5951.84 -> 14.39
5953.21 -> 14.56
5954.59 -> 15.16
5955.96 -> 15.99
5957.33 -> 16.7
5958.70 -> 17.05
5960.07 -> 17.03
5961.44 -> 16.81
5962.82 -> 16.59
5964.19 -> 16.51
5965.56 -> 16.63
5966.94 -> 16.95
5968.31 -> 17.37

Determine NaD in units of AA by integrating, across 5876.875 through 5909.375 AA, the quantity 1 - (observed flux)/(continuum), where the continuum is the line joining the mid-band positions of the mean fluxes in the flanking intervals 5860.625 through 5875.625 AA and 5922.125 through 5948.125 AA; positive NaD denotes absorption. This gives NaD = 0.63 AA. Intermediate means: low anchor 15.6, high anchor 14.7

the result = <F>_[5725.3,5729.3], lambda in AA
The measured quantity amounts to 15.9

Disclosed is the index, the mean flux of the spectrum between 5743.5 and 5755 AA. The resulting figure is 15.2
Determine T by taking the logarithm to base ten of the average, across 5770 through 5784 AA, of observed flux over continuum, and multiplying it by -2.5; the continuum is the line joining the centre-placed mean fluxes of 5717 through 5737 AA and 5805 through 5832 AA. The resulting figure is 0.07 mag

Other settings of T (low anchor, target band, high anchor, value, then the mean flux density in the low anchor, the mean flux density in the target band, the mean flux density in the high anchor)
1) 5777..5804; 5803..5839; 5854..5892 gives -0.02 mag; 15.7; 15.8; 15.2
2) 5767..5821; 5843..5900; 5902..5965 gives 0.03 mag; 15.5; 15.1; 15.5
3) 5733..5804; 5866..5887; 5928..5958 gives -0.03 mag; 15.5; 15.6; 14.9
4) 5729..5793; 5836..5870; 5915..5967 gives -0.05 mag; 15.3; 16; 15.3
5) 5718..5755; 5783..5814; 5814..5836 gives -0.04 mag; 15.6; 16.1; 15.4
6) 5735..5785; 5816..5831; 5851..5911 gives 0.00 mag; 15.2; 15.2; 15.3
